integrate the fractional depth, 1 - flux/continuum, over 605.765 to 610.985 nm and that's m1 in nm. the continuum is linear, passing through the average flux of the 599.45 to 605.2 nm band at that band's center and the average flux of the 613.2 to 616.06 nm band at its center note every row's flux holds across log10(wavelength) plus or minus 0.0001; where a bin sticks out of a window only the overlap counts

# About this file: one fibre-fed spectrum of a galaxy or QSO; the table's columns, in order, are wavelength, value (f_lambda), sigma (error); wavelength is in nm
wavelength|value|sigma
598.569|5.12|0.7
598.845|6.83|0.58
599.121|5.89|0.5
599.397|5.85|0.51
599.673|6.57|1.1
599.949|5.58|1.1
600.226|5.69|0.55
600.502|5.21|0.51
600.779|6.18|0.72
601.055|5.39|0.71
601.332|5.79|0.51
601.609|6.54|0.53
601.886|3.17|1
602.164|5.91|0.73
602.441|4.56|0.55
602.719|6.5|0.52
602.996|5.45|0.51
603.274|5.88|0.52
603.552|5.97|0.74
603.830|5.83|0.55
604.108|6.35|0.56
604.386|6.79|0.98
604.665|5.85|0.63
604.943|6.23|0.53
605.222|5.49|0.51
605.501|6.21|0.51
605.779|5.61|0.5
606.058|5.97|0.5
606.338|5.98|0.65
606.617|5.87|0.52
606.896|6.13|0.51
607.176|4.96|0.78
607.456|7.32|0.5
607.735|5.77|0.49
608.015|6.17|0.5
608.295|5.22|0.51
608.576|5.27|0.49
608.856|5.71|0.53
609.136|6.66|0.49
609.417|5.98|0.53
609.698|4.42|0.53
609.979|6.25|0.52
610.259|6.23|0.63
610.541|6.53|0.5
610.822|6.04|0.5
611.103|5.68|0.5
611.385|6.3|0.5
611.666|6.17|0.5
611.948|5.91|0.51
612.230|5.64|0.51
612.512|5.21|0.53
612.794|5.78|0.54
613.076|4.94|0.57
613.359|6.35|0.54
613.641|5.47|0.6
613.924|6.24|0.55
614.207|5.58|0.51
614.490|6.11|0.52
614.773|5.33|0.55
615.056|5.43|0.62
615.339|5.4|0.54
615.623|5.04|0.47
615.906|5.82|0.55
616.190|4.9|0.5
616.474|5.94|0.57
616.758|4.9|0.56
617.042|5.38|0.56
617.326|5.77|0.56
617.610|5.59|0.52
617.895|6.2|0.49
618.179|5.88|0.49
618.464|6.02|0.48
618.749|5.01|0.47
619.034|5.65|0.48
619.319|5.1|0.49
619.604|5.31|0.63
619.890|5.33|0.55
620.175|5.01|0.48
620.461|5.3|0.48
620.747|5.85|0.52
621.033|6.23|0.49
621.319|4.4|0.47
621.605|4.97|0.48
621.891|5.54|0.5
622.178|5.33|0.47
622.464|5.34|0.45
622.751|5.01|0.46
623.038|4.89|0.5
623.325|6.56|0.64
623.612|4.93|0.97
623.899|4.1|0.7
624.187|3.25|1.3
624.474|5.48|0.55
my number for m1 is -0.171 nm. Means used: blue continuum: 5.77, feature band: 5.91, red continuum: 5.67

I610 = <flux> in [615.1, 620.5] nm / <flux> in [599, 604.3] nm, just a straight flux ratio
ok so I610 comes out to 1.0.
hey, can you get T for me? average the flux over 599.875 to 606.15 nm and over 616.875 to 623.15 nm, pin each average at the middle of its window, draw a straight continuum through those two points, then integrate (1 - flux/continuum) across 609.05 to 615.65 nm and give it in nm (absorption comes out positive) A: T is -0.26 nm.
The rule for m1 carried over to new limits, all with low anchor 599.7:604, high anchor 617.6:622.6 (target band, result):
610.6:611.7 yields -0.11 nm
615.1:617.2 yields 0.05 nm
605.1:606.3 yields -0.06 nm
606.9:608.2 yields -0.11 nm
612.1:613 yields 0.00 nm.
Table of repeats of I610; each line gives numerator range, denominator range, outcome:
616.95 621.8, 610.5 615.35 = 0.95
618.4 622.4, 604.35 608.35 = 0.90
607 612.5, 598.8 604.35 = 1.02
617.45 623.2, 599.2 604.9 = 0.94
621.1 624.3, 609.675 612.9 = 0.84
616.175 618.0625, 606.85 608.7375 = 0.96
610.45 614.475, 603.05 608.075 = 0.97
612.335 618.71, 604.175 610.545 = 0.94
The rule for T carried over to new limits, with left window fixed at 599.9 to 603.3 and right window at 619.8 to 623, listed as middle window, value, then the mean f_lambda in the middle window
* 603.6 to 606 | -0.247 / 6.04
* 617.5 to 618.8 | -0.115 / 5.79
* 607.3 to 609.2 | -0.190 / 5.98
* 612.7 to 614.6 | -0.142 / 5.77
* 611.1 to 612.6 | -0.127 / 5.85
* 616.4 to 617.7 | -0.038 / 5.49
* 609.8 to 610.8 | -0.150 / 6.23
